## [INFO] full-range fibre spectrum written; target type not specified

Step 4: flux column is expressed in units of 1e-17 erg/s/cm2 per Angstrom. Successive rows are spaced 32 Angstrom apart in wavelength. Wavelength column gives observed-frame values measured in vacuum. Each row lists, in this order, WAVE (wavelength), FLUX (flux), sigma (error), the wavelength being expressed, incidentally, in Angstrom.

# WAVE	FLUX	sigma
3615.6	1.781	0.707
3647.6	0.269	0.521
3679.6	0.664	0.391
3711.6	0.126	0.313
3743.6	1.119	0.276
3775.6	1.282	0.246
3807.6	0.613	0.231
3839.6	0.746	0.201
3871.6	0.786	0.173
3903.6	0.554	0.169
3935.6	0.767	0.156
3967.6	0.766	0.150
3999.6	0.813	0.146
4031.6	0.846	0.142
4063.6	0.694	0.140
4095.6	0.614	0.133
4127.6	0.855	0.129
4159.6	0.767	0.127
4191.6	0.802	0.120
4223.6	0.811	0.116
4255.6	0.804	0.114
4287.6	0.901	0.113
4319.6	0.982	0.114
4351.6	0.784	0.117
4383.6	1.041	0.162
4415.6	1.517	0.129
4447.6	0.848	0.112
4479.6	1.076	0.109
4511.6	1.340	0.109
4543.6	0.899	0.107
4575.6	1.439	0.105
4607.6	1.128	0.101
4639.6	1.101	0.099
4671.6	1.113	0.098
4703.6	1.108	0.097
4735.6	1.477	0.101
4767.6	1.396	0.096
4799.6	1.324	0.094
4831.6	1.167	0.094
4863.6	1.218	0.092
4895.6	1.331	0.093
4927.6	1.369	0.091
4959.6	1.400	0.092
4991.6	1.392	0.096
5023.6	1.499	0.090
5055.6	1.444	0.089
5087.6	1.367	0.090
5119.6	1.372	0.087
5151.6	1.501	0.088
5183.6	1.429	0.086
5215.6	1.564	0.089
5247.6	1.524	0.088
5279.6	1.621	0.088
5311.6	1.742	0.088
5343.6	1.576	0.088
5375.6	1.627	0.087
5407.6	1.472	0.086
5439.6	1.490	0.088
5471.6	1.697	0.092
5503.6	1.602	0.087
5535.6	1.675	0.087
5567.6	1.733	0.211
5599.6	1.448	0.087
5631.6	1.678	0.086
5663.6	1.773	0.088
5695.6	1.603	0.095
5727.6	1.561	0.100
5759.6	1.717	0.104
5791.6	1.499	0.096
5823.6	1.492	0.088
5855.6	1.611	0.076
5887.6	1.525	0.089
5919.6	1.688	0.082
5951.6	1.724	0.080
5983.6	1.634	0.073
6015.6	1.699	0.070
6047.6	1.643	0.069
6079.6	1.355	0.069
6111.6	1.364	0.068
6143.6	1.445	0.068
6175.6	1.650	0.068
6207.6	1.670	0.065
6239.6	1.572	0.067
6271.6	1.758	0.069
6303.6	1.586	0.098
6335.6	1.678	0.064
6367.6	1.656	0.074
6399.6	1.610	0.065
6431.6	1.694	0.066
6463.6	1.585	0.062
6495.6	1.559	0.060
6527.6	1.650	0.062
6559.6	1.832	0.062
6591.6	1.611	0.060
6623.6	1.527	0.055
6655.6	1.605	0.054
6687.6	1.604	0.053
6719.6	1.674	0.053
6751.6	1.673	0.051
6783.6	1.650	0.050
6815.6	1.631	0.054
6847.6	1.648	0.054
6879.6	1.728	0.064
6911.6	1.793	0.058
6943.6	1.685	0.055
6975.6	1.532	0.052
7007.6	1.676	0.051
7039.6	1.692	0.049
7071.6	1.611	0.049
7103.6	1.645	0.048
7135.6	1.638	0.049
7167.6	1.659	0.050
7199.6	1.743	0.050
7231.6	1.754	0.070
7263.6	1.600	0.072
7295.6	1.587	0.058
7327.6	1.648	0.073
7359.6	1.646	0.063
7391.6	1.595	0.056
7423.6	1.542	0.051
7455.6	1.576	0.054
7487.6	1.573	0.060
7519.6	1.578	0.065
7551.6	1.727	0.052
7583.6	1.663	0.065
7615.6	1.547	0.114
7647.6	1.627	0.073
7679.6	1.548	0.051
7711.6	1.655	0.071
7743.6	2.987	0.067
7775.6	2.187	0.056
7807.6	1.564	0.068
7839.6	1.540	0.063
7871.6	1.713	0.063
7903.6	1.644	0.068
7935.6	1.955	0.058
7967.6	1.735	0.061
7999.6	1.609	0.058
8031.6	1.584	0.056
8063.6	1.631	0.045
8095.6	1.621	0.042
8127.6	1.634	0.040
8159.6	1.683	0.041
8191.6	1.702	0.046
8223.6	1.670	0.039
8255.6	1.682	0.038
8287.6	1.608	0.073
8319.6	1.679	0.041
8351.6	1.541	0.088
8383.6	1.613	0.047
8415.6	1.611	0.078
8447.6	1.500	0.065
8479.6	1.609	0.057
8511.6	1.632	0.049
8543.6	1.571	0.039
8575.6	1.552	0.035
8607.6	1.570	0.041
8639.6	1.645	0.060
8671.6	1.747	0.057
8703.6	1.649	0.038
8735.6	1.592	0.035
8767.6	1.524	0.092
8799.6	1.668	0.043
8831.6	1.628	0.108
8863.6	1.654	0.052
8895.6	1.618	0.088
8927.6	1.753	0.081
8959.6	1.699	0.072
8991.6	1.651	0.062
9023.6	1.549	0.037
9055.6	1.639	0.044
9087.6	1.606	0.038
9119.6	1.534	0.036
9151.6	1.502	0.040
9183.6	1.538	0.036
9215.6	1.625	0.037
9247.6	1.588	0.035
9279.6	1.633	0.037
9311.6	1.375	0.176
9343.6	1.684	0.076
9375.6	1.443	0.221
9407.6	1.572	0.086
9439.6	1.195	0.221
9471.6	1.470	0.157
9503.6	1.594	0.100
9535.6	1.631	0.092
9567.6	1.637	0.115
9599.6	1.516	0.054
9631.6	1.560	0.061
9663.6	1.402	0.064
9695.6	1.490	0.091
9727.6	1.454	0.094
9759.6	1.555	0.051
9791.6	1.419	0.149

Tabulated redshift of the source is 0.18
